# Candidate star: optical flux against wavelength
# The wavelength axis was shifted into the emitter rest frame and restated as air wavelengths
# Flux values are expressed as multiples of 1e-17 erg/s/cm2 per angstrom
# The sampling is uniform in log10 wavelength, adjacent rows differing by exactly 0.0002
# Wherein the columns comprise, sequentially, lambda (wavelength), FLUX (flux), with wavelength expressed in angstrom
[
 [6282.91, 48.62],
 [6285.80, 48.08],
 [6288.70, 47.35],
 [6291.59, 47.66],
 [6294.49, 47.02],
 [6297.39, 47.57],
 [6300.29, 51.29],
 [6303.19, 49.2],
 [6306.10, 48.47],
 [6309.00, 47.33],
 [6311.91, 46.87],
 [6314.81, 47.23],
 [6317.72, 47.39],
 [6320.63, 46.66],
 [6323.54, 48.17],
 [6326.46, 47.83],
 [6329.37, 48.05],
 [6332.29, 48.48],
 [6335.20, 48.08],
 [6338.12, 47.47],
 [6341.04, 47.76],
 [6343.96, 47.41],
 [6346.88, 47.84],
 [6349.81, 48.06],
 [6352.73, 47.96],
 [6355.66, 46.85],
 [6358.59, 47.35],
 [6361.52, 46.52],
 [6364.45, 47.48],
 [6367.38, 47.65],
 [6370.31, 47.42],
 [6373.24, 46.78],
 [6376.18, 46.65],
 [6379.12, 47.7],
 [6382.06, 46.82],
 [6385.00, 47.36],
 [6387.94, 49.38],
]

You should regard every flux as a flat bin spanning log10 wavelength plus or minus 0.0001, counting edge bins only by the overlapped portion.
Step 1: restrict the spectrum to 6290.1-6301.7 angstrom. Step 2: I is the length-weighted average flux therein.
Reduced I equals 48.4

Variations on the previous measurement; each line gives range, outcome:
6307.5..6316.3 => 47.2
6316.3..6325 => 47.4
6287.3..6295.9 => 47.4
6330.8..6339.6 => 48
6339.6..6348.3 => 47.7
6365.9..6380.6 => 47.2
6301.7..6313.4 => 48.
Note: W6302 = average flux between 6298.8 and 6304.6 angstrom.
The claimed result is 50.3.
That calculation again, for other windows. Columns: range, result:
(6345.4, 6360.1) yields 47.6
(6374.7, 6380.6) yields 47.1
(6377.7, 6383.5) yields 47.2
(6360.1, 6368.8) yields 47.2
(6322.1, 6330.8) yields 48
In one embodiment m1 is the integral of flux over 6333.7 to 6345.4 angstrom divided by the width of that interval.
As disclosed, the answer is 47.7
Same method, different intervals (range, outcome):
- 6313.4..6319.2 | 47.3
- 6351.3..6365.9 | 47.2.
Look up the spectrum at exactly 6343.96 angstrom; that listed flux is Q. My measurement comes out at 47.41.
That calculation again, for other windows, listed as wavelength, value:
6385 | 47.36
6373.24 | 46.78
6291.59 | 47.66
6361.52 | 46.52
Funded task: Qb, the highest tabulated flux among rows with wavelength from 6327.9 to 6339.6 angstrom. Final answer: 48.48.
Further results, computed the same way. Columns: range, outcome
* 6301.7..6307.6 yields 49.2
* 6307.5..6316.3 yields 47.33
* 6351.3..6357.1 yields 47.96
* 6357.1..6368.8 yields 47.65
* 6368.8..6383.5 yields 47.7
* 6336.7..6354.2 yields 48.06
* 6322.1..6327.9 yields 48.17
